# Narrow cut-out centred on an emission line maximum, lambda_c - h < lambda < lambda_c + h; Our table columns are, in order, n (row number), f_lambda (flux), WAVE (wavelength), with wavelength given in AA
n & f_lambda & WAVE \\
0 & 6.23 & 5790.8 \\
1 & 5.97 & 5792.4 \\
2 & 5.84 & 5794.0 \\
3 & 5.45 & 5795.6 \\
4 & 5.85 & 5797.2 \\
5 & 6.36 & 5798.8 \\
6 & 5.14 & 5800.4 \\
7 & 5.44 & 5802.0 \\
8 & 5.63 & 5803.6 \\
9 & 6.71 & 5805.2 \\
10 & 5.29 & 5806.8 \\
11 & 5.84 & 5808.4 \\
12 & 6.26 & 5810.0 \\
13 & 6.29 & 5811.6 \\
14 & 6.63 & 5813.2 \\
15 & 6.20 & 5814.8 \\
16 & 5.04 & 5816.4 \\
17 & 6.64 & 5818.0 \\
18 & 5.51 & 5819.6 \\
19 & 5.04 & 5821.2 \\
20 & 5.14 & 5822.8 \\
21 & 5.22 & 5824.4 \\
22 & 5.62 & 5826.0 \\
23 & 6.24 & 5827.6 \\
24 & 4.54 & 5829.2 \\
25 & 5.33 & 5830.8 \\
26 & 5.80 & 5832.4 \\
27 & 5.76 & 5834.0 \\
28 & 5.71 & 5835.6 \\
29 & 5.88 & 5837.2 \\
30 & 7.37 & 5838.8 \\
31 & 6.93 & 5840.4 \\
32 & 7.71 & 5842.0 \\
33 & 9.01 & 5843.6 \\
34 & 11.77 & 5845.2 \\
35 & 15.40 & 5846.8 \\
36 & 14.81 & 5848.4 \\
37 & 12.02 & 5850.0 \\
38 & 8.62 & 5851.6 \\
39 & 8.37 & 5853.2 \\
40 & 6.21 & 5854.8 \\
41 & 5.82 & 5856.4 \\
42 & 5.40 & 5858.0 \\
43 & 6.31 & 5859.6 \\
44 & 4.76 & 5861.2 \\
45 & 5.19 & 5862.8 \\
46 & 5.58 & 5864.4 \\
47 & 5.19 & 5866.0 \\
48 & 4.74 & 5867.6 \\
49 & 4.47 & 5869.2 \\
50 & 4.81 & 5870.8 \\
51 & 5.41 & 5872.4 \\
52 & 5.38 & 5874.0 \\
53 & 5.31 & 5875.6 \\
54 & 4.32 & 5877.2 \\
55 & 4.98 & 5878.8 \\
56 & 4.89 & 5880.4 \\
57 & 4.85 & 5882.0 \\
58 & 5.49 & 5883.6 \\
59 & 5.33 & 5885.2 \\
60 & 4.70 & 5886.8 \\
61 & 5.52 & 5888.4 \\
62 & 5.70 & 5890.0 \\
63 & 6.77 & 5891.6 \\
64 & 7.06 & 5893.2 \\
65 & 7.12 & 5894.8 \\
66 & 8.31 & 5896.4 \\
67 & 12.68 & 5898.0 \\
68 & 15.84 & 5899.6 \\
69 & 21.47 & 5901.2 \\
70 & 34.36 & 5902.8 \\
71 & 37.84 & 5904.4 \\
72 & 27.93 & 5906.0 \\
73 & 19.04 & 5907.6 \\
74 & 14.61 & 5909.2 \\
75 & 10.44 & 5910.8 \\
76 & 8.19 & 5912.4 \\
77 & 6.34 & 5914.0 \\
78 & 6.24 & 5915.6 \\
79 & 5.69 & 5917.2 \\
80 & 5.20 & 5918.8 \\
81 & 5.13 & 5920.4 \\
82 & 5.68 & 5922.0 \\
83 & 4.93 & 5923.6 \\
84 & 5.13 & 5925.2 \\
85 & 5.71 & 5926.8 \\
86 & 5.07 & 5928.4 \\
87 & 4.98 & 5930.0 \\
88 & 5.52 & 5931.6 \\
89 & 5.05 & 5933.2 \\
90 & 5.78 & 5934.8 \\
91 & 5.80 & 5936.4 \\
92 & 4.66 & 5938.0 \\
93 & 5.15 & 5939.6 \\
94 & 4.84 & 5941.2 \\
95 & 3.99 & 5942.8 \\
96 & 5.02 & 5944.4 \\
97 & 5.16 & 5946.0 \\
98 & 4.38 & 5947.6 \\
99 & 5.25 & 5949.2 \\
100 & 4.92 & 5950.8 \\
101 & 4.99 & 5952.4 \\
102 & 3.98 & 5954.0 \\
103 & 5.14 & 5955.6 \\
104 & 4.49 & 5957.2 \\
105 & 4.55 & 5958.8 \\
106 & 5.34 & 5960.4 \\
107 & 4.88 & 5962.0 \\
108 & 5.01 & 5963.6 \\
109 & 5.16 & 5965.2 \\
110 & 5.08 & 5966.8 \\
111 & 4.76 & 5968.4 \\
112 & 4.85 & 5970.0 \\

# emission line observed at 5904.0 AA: [O III]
